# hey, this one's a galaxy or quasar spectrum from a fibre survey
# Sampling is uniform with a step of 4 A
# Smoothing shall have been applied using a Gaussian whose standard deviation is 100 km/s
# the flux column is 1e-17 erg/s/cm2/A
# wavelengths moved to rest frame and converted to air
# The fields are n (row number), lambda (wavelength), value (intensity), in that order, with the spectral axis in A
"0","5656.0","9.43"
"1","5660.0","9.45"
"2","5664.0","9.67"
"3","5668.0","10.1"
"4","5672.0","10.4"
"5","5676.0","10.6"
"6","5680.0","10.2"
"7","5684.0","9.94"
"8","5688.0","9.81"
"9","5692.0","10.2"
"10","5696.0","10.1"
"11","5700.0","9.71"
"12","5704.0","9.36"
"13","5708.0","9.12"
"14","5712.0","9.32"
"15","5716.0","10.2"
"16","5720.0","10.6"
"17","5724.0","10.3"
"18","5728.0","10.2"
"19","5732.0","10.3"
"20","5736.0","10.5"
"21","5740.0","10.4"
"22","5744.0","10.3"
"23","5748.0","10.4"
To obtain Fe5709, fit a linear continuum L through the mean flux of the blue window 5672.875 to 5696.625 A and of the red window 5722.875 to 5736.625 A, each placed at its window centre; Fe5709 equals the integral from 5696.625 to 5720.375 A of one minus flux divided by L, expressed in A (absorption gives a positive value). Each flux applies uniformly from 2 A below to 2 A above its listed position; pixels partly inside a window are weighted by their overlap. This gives 1.3 A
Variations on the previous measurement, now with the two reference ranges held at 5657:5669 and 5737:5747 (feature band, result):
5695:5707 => 0.4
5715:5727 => -0.2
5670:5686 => -0.8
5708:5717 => 0.5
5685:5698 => -0.1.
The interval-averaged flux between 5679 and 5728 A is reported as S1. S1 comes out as 9.91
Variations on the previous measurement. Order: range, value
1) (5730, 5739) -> 10.4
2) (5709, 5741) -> 10.2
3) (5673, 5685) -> 10.3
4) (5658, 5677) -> 10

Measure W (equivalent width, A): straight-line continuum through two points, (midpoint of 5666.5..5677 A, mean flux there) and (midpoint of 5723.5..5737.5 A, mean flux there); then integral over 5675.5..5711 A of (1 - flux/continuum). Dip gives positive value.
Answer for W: 1.7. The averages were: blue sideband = 10.4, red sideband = 10.3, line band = 9.85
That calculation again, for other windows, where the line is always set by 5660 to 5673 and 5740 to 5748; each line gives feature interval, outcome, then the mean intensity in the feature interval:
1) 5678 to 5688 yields 0.0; 10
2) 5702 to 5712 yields 0.9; 9.26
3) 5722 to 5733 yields 0.0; 10.3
